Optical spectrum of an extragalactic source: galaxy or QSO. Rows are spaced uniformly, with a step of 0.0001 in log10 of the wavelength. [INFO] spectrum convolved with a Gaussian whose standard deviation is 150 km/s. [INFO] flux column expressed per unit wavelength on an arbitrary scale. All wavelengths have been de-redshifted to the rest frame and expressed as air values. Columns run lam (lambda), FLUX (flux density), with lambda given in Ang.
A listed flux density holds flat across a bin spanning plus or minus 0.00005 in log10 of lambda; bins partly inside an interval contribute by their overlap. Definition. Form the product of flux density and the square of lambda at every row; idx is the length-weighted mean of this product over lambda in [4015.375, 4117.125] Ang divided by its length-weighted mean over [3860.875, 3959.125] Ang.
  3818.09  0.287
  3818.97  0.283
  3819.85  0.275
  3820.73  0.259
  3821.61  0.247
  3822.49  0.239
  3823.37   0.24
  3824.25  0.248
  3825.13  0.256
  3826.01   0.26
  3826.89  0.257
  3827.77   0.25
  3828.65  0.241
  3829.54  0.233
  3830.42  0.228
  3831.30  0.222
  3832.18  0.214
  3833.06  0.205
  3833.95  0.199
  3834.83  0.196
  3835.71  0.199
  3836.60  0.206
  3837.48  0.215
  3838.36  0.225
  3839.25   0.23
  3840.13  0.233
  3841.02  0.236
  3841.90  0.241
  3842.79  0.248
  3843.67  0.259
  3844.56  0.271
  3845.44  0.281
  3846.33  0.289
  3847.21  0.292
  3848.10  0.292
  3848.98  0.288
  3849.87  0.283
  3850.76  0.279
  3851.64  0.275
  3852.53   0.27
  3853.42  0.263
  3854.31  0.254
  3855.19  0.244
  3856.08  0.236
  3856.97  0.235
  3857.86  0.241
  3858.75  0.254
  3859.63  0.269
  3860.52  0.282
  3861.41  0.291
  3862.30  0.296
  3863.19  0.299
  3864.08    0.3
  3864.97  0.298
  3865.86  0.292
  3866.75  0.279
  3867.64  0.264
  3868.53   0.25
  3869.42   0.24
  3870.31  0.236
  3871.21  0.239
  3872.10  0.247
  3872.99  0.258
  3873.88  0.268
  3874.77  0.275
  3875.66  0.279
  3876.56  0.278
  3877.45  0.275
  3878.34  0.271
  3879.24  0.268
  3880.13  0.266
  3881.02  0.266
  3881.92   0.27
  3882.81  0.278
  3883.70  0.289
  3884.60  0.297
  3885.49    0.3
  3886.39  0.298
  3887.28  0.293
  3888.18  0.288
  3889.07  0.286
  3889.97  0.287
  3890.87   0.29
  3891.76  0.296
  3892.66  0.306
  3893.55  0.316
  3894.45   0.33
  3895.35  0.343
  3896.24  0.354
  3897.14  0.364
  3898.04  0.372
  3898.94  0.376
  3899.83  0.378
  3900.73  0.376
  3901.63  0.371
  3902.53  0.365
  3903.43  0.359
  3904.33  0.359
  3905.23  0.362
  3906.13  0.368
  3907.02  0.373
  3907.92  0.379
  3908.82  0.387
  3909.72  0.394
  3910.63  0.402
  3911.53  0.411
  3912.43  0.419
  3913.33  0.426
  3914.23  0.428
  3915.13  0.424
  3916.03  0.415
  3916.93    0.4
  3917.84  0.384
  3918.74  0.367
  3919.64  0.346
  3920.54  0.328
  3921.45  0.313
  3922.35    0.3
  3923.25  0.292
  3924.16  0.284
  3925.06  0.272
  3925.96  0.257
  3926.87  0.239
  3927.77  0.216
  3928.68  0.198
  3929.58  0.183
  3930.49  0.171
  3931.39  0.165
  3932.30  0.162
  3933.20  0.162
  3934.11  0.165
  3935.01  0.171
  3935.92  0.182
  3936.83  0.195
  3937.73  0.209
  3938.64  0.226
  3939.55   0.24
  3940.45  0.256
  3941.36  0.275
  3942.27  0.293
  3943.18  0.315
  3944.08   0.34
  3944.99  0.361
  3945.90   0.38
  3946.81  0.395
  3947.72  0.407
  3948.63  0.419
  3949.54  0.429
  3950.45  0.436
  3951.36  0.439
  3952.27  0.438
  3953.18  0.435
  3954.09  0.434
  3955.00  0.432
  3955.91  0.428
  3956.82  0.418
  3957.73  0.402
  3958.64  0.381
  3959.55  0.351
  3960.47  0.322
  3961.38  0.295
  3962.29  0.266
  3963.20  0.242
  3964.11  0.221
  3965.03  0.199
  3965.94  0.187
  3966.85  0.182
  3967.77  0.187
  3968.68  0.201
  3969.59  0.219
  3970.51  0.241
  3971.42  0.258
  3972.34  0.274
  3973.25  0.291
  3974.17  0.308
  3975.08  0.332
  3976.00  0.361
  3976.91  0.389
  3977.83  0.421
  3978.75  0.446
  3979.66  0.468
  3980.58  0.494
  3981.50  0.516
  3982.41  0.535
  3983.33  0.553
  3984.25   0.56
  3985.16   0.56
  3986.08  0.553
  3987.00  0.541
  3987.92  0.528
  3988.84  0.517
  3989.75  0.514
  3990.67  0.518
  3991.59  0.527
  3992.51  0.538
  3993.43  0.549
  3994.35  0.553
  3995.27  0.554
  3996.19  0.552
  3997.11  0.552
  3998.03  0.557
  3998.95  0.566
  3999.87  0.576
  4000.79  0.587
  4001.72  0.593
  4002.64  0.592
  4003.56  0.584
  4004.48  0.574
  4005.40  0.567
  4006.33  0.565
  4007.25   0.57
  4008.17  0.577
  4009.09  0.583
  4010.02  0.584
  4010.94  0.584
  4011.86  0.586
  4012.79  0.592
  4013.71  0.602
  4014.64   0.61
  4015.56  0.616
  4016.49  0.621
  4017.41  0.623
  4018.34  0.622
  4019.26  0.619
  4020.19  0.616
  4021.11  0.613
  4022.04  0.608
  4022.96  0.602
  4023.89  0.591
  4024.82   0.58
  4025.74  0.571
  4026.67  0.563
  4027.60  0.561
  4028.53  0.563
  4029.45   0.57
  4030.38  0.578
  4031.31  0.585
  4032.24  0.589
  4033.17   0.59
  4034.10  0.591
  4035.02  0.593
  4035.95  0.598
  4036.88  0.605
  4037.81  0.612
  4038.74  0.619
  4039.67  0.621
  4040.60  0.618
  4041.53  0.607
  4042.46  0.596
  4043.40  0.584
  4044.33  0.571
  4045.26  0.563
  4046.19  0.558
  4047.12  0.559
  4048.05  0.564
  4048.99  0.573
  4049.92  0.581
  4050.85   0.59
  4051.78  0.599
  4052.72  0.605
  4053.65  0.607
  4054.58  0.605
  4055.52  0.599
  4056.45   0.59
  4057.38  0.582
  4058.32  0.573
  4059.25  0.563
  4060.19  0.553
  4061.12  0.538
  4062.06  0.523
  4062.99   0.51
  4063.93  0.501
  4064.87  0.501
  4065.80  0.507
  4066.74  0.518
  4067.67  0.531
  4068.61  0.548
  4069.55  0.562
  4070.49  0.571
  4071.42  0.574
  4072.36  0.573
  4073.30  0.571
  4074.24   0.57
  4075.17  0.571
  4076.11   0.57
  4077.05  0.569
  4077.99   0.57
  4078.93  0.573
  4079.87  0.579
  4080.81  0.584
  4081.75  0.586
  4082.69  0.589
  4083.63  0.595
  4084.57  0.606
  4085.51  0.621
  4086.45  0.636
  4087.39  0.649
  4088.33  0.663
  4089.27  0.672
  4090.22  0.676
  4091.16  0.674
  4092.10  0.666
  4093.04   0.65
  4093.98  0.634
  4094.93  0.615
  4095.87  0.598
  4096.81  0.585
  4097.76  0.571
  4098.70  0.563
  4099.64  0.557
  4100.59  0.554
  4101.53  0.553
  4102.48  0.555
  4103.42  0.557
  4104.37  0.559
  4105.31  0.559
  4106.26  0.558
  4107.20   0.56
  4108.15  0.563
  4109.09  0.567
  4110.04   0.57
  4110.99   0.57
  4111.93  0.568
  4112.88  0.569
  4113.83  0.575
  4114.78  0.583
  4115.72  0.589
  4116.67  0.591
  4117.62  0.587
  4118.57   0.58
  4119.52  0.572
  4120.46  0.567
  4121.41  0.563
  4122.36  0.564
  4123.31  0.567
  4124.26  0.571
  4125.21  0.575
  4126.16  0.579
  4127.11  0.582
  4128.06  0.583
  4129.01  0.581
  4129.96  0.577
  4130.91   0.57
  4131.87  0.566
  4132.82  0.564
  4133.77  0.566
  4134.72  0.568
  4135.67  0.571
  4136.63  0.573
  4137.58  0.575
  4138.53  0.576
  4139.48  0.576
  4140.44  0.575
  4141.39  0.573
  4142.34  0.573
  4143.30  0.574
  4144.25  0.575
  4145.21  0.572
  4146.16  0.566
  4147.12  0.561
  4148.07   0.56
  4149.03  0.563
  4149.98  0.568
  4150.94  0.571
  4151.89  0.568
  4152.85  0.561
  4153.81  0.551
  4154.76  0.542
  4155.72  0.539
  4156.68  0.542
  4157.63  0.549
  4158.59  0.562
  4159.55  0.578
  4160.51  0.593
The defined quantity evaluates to 2.00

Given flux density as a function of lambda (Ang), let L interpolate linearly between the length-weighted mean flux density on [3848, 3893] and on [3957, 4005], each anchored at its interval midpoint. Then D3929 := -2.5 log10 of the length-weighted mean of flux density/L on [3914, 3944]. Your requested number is 0.303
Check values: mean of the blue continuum 0.274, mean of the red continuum 0.429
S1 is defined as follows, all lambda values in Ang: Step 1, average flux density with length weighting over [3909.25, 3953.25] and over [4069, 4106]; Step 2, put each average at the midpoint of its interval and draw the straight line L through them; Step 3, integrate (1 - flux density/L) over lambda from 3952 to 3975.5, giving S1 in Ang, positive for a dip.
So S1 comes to 4.1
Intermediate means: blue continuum 0.312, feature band 0.304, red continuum 0.594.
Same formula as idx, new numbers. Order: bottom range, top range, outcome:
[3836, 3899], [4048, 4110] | 2.34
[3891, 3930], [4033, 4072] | 1.78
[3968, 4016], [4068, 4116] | 1.23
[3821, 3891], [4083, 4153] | 2.56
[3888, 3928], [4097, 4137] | 1.82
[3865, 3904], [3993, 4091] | 2.11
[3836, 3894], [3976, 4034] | 2.24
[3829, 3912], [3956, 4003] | 1.56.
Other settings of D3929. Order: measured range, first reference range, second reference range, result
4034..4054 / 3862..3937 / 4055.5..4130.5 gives -0.166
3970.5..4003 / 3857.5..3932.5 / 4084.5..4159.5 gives -0.166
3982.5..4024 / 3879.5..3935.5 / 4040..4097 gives -0.204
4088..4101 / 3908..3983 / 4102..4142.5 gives -0.165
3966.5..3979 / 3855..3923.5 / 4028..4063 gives 0.496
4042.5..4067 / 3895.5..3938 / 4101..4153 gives -0.168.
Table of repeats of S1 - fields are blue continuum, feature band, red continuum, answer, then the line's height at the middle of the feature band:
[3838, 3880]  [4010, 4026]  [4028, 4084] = -2.8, 0.514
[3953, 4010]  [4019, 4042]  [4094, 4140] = -5.0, 0.489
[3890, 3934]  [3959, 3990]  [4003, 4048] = 7.1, 0.472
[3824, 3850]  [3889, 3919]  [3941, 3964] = -4.7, 0.317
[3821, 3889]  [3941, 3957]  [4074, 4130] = -0.4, 0.384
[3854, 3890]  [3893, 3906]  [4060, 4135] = -2.1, 0.309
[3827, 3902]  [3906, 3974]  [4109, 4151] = 8.7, 0.359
